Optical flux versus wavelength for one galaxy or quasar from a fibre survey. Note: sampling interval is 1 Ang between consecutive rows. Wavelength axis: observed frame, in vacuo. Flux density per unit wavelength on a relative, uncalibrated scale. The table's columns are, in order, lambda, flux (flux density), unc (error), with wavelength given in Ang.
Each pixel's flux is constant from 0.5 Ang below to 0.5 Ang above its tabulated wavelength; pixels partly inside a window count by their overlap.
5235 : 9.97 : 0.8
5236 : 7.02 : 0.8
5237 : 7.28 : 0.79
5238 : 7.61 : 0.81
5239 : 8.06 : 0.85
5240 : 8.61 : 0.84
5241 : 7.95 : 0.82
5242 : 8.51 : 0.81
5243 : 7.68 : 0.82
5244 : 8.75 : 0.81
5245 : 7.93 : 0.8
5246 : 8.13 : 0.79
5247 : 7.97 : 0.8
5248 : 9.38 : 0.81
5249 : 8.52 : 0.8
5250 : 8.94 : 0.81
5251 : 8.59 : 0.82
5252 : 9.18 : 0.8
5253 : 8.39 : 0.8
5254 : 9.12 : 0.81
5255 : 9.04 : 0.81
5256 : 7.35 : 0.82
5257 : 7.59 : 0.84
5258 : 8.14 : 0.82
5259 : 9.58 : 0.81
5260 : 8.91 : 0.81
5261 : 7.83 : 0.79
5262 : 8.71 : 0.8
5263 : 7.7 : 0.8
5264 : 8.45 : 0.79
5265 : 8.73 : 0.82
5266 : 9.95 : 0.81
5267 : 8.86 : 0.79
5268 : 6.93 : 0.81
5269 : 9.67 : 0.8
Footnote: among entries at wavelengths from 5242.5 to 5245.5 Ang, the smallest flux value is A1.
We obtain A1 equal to 7.68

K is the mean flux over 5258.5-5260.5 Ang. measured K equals 9.25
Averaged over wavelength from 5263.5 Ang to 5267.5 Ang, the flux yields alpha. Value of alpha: 9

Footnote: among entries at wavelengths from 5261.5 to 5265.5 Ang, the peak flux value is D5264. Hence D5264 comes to 8.73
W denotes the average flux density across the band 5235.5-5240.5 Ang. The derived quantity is 7.72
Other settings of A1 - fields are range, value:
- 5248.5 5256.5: 7.35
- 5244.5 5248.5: 7.93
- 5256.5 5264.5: 7.59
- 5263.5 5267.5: 8.45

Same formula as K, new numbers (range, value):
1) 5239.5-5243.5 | 8.19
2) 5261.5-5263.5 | 8.21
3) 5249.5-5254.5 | 8.84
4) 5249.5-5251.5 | 8.77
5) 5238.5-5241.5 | 8.21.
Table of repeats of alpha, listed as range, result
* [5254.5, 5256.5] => 8.2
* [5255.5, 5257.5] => 7.47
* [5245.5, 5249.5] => 8.5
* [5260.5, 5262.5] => 8.27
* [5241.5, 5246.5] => 8.2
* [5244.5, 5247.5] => 8.01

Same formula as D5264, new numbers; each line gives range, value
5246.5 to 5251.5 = 9.38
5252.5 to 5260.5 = 9.58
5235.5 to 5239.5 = 8.06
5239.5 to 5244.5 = 8.75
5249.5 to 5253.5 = 9.18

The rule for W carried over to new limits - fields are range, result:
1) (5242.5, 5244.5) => 8.21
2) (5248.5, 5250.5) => 8.73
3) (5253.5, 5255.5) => 9.08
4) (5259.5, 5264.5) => 8.32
